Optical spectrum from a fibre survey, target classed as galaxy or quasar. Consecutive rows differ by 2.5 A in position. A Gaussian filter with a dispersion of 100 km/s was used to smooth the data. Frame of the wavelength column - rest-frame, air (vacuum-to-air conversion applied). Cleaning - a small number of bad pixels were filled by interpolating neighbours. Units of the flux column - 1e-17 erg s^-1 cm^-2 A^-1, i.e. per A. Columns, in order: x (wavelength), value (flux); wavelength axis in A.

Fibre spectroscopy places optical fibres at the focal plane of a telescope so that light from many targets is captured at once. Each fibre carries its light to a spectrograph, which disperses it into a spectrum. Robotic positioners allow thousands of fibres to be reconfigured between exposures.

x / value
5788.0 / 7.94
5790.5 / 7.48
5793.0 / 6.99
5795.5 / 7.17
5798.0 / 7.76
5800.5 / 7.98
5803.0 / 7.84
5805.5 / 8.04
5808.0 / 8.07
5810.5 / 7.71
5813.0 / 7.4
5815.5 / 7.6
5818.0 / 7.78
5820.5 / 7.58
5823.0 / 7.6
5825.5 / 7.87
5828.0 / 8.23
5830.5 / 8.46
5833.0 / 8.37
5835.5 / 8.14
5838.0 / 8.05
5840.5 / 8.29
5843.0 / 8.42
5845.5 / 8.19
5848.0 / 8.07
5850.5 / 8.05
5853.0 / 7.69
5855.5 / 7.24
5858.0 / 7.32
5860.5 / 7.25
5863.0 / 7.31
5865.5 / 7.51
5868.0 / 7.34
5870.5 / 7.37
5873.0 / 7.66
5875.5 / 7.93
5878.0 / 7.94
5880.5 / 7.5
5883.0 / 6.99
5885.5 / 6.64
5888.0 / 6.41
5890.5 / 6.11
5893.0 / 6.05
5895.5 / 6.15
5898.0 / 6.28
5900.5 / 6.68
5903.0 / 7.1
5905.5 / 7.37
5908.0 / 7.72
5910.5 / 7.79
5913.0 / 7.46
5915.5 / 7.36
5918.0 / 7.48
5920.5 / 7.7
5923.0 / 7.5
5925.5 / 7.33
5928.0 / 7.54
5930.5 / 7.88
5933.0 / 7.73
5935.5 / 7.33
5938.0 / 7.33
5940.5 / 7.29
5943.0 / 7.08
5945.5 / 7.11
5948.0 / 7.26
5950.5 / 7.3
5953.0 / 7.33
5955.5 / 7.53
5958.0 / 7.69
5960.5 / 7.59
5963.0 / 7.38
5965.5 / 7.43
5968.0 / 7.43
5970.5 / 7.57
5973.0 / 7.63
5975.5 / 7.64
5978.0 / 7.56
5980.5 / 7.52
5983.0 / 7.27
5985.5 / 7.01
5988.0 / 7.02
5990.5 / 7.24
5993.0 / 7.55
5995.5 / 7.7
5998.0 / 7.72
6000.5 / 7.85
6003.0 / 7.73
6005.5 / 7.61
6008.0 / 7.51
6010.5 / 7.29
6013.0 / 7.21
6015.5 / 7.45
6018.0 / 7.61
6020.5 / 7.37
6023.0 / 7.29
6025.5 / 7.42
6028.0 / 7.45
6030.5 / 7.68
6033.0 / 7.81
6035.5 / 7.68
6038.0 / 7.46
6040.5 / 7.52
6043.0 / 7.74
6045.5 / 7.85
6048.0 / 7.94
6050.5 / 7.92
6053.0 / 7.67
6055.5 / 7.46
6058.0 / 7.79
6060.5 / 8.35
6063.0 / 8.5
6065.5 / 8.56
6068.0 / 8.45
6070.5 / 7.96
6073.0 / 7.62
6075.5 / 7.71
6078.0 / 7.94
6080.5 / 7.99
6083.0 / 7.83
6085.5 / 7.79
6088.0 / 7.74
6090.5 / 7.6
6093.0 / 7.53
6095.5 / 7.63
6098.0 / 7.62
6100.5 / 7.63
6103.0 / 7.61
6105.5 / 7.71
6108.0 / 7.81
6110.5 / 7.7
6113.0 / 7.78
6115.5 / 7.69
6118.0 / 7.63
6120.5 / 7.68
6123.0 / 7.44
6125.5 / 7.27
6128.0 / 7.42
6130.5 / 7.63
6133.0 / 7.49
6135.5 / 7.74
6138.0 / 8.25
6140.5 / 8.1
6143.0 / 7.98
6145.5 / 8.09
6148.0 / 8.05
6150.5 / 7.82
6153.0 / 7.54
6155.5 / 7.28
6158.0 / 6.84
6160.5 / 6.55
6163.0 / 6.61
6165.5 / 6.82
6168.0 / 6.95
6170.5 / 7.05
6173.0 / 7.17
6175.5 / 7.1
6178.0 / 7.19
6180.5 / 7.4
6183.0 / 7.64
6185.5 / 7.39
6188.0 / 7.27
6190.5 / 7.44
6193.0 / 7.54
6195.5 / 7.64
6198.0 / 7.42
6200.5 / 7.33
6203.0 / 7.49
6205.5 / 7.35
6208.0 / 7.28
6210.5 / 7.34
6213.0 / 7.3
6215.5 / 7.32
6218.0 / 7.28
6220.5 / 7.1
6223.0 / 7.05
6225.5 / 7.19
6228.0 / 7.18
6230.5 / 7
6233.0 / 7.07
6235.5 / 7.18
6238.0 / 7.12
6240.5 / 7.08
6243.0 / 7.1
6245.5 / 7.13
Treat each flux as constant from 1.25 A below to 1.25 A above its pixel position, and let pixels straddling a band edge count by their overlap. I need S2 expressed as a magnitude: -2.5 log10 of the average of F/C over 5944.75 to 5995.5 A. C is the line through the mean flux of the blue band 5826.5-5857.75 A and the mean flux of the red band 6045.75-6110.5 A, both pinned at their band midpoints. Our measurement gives 0.08 mag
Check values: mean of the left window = 8.07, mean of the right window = 7.85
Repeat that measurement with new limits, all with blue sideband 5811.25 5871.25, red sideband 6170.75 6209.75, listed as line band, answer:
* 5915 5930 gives 0.027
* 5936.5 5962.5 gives 0.045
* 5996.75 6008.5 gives -0.013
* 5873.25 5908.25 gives 0.122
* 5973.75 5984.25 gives 0.018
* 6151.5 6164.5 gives 0.065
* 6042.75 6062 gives -0.044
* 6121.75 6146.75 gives -0.044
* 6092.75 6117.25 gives -0.029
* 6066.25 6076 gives -0.066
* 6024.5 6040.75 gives -0.002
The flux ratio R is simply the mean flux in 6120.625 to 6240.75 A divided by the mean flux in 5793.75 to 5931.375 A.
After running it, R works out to 0.98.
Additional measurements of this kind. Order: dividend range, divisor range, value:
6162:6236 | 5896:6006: 0.98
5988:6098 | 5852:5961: 1.06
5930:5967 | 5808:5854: 0.93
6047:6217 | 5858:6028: 1.03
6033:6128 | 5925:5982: 1.04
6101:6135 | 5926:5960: 1.03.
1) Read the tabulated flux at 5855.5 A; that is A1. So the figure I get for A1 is 7.24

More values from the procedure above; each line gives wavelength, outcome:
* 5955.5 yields 7.53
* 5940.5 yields 7.29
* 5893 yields 6.05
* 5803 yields 7.84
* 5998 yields 7.72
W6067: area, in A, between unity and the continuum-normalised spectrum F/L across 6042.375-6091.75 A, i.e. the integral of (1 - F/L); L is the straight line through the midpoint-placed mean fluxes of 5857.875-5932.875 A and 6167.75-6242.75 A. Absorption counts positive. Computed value -4.6 A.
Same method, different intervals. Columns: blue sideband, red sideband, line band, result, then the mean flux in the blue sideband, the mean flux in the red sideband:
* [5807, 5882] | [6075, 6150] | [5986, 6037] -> 1.7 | 7.79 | 7.74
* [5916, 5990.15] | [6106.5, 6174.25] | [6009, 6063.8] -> -1.4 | 7.43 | 7.5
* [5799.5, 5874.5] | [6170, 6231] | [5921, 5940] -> 0.4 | 7.81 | 7.31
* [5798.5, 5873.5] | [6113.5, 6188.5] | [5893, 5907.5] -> 1.9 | 7.82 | 7.44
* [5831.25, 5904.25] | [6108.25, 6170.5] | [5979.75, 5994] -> 0.4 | 7.39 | 7.51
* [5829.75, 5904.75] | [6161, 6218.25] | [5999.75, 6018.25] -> -0.4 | 7.41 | 7.27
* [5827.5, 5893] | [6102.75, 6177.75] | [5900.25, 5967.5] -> 1.2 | 7.6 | 7.49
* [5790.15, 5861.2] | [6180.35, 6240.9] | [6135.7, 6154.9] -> -1.4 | 7.82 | 7.3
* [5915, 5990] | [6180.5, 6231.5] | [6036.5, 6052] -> -0.7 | 7.43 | 7.33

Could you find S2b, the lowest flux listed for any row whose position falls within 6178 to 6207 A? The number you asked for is 7.19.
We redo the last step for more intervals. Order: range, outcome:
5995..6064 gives 7.21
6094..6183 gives 6.55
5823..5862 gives 7.24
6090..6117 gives 7.53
